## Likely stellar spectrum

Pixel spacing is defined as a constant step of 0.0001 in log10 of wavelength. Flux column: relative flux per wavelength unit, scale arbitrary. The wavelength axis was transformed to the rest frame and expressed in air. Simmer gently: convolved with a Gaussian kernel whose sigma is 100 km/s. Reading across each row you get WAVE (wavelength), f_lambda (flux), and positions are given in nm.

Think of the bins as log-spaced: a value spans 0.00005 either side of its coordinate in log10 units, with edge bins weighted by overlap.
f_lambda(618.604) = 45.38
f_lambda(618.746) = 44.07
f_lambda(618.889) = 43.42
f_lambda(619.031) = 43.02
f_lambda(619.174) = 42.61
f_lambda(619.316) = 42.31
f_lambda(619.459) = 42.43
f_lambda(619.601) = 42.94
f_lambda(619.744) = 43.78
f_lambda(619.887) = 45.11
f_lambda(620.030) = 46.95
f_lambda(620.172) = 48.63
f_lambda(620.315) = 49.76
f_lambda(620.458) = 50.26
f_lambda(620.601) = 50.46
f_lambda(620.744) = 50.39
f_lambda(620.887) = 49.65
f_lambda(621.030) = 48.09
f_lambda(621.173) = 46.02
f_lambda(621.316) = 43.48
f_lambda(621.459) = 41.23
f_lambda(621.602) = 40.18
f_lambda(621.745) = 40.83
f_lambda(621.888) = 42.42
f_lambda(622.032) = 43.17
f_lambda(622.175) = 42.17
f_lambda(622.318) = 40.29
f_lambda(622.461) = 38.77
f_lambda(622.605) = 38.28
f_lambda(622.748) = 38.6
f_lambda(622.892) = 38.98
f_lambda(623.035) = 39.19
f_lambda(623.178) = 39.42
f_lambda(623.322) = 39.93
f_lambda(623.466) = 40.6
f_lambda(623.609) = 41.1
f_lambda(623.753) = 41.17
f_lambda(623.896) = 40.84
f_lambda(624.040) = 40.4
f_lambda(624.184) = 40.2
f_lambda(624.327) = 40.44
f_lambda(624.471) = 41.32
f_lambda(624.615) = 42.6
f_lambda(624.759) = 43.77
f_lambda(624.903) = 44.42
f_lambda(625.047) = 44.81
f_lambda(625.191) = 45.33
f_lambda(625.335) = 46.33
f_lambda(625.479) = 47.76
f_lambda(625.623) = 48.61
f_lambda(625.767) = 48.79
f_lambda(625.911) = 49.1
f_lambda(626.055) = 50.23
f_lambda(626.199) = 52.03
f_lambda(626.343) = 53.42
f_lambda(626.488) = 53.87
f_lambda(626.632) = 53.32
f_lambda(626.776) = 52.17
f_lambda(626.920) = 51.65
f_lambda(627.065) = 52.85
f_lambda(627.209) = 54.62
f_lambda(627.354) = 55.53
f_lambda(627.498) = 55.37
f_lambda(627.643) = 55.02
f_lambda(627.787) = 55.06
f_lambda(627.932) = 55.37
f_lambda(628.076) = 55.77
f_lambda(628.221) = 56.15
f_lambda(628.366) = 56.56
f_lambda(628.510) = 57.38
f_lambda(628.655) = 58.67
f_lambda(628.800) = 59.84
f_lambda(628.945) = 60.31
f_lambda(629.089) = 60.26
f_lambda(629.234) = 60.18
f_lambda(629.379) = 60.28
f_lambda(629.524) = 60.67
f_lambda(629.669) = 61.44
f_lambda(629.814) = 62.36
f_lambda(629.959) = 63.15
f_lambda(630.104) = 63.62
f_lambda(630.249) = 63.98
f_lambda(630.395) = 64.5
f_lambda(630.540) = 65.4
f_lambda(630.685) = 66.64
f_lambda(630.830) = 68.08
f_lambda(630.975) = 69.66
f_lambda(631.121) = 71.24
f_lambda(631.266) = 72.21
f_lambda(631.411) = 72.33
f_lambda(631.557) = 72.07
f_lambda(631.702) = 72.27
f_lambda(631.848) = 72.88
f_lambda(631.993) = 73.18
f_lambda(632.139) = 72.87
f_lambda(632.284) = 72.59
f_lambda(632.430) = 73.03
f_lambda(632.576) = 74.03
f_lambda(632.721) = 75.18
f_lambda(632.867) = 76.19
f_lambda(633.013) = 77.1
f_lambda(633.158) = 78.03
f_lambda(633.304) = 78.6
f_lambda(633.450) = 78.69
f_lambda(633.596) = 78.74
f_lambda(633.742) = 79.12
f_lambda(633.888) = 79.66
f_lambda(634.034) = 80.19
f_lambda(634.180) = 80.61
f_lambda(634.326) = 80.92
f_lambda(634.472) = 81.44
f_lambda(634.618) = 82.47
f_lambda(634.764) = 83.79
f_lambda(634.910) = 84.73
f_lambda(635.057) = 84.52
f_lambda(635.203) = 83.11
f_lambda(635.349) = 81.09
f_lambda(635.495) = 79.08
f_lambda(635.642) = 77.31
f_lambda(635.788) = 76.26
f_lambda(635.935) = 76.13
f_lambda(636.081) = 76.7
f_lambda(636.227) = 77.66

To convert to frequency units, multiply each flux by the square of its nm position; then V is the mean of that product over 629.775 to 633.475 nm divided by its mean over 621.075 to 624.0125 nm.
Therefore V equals 1.79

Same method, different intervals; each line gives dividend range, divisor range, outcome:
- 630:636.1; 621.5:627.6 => 1.72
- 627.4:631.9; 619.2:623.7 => 1.49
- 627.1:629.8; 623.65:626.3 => 1.30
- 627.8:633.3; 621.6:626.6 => 1.56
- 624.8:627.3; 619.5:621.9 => 1.11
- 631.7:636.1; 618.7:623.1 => 1.86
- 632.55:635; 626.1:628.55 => 1.49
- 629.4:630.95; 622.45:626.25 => 1.51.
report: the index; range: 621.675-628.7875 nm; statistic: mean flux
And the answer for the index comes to 47.2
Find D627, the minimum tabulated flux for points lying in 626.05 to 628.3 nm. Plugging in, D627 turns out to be 50.23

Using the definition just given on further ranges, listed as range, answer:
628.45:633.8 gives 57.38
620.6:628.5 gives 38.28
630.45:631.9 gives 65.4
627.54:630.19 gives 55.02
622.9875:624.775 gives 39.19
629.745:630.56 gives 62.36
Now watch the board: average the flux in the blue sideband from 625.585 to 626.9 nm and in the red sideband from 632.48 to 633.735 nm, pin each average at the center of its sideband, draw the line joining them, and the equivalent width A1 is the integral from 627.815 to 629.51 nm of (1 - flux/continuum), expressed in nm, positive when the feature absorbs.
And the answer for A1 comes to 0.06 nm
